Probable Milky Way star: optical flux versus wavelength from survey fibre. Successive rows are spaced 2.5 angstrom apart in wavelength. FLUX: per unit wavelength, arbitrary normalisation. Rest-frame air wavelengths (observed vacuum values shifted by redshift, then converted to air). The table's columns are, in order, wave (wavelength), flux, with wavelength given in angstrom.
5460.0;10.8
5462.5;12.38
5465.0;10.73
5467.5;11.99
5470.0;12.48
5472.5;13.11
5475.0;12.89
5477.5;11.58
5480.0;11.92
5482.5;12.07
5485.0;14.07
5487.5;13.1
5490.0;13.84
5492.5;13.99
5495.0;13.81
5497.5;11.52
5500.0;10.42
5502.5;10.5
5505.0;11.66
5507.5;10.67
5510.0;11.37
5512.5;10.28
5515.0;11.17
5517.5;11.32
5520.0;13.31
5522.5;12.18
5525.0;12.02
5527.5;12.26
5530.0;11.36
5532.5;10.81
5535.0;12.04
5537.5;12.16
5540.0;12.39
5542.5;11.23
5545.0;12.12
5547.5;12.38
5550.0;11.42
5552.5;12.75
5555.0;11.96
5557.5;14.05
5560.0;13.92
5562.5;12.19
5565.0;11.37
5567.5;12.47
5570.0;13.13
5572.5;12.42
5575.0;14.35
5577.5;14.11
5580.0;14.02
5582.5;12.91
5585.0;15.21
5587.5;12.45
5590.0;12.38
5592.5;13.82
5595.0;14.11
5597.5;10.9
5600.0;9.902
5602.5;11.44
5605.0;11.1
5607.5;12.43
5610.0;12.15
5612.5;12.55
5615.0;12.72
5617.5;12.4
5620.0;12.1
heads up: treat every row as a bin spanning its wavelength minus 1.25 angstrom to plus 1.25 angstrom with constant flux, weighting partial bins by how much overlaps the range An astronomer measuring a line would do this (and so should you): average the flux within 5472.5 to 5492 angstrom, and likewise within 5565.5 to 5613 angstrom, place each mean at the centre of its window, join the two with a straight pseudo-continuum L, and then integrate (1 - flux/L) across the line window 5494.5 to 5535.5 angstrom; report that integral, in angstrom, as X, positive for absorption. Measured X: 4.1 angstrom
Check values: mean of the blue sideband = 12.8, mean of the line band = 11.5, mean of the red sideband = 12.7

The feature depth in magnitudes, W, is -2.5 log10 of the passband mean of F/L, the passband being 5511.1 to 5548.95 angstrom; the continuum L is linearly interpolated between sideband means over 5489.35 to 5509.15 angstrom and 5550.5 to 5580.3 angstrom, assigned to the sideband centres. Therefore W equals 0.06 mag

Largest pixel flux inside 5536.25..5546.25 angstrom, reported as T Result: 12.39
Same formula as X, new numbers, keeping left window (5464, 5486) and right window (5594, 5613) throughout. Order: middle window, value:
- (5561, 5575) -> -0.72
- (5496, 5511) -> 1.39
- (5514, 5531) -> 0.20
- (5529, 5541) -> 0.31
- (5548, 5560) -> -0.70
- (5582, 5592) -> -1.24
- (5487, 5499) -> -0.95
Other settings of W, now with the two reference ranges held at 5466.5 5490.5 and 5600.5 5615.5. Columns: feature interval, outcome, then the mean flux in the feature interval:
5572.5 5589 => -0.137 mag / 13.7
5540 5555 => 0.024 mag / 12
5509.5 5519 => 0.129 mag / 11.1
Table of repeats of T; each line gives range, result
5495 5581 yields 14.35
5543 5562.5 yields 14.05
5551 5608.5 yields 15.21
